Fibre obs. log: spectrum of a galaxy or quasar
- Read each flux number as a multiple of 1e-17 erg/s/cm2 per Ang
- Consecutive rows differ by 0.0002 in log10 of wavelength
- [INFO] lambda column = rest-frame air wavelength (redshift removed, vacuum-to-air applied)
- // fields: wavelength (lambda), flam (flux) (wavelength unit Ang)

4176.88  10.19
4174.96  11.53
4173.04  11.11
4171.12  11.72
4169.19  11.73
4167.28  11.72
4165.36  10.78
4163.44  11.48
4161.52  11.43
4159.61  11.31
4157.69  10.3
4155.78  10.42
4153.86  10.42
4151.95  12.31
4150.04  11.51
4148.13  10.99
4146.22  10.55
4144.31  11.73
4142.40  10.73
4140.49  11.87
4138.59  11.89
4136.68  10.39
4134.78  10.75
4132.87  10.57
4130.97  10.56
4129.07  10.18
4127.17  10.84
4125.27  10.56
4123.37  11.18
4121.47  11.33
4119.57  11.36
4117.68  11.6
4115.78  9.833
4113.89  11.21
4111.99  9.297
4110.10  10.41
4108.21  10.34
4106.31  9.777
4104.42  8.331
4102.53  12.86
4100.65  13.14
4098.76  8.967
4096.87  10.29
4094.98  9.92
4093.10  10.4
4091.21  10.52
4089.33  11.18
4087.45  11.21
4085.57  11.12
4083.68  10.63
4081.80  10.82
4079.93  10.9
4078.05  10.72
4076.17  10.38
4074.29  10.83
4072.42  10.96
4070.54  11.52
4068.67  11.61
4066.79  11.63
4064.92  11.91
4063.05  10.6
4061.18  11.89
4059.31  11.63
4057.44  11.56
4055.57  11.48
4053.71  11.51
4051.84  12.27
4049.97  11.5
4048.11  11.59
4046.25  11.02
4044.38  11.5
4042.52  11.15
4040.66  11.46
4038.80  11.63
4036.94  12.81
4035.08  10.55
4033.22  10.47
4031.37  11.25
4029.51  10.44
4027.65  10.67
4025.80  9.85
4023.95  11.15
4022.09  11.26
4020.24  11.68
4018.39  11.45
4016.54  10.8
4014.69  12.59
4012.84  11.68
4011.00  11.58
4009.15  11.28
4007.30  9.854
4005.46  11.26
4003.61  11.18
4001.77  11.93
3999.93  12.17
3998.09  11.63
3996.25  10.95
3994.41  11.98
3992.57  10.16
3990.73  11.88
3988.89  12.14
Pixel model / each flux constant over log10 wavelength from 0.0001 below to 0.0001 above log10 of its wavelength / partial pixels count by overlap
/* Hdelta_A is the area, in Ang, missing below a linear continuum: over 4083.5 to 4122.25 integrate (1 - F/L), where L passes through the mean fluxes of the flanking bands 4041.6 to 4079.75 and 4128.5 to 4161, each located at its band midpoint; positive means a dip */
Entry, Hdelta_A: 1.8 Ang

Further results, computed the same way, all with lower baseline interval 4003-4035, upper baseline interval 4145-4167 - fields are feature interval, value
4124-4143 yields 0.39 Ang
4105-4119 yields 0.94 Ang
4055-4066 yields -0.44 Ang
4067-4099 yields 0.89 Ang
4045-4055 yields -0.45 Ang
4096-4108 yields 0.57 Ang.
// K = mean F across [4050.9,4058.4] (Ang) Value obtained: 11.7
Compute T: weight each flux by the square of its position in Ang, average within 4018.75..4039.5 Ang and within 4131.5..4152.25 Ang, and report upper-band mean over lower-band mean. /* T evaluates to 1.07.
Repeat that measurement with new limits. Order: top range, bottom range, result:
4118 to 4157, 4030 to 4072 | 1.00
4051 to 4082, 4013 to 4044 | 1.03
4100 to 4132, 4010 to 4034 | 1.01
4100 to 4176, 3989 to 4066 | 1.02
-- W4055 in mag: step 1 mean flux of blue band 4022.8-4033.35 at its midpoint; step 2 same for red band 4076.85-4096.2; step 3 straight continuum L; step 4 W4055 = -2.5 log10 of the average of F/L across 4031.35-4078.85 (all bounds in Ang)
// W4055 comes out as -0.066 mag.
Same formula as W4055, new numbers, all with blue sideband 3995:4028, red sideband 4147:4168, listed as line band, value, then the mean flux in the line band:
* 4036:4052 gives -0.03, 11.6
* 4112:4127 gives 0.03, 10.9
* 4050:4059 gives -0.04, 11.7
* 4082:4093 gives 0.03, 10.9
